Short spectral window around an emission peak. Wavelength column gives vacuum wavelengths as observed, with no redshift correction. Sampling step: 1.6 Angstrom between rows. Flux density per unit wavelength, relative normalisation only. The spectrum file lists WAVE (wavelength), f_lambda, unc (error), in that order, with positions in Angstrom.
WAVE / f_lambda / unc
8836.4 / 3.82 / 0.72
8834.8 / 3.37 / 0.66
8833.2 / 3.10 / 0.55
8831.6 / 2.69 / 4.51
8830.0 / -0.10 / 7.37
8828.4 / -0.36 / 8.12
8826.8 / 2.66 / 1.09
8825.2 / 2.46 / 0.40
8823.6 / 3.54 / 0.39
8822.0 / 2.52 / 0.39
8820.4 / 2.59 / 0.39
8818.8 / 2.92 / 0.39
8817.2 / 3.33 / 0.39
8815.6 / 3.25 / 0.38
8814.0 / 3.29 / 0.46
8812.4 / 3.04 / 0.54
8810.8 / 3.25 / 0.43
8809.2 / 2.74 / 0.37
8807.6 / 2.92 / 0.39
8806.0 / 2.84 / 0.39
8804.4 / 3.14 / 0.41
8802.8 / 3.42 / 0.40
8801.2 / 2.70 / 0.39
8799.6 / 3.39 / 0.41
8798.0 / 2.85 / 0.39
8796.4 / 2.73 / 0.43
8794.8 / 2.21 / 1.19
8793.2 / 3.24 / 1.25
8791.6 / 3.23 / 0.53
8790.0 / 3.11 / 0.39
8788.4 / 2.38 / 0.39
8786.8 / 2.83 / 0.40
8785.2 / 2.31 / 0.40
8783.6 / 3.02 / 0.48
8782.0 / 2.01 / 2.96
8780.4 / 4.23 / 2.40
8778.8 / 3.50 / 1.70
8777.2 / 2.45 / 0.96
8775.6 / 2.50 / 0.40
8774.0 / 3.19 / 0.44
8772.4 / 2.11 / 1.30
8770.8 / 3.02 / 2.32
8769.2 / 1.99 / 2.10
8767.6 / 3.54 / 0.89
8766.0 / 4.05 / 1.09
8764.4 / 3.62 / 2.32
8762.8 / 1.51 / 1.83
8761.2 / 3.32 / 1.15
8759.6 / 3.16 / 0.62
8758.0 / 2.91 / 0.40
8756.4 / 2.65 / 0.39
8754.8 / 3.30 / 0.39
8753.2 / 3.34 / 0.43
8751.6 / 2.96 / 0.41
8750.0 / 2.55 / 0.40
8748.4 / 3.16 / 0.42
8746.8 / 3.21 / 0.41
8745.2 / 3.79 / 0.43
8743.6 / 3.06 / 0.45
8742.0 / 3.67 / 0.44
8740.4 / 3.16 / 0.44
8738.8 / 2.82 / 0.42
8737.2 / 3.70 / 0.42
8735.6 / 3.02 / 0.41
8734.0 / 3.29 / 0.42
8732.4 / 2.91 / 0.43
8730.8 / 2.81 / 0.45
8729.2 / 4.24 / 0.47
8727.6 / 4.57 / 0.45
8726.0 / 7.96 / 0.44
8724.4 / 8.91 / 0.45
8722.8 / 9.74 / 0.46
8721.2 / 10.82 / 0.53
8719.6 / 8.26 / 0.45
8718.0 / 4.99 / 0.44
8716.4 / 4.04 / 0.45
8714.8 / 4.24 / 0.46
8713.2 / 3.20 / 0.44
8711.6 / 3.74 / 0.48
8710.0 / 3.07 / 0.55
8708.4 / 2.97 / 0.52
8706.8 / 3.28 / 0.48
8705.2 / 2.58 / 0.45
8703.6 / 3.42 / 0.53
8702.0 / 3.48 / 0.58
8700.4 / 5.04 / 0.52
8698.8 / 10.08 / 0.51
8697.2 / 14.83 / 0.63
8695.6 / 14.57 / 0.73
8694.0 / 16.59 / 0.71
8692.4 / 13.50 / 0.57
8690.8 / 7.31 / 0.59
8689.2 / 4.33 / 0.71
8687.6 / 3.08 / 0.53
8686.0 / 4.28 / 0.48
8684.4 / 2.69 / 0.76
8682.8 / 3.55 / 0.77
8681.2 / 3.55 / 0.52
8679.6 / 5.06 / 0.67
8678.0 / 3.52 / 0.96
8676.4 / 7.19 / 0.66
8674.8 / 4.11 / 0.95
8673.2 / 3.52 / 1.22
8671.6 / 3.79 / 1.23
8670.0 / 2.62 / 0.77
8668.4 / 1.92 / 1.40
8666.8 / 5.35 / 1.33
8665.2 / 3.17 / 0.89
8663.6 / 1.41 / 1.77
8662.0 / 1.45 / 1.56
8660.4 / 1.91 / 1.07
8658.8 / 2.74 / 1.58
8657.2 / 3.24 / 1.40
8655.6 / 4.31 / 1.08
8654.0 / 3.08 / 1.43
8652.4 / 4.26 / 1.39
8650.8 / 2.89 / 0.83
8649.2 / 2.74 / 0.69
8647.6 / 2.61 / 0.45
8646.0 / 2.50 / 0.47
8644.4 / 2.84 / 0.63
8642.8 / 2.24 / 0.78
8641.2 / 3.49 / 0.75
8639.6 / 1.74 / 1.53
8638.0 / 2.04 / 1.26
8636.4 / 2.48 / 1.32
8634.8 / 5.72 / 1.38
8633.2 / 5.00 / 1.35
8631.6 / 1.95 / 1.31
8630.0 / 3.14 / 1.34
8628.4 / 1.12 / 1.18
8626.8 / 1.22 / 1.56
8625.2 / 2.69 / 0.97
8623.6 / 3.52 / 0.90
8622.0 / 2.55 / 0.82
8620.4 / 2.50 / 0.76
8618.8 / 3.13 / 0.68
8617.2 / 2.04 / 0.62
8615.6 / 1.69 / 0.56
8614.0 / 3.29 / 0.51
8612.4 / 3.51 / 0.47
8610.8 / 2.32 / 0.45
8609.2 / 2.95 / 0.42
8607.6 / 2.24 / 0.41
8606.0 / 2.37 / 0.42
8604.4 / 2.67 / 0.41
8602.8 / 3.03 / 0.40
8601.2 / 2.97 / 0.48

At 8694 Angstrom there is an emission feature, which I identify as H-alpha 6563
